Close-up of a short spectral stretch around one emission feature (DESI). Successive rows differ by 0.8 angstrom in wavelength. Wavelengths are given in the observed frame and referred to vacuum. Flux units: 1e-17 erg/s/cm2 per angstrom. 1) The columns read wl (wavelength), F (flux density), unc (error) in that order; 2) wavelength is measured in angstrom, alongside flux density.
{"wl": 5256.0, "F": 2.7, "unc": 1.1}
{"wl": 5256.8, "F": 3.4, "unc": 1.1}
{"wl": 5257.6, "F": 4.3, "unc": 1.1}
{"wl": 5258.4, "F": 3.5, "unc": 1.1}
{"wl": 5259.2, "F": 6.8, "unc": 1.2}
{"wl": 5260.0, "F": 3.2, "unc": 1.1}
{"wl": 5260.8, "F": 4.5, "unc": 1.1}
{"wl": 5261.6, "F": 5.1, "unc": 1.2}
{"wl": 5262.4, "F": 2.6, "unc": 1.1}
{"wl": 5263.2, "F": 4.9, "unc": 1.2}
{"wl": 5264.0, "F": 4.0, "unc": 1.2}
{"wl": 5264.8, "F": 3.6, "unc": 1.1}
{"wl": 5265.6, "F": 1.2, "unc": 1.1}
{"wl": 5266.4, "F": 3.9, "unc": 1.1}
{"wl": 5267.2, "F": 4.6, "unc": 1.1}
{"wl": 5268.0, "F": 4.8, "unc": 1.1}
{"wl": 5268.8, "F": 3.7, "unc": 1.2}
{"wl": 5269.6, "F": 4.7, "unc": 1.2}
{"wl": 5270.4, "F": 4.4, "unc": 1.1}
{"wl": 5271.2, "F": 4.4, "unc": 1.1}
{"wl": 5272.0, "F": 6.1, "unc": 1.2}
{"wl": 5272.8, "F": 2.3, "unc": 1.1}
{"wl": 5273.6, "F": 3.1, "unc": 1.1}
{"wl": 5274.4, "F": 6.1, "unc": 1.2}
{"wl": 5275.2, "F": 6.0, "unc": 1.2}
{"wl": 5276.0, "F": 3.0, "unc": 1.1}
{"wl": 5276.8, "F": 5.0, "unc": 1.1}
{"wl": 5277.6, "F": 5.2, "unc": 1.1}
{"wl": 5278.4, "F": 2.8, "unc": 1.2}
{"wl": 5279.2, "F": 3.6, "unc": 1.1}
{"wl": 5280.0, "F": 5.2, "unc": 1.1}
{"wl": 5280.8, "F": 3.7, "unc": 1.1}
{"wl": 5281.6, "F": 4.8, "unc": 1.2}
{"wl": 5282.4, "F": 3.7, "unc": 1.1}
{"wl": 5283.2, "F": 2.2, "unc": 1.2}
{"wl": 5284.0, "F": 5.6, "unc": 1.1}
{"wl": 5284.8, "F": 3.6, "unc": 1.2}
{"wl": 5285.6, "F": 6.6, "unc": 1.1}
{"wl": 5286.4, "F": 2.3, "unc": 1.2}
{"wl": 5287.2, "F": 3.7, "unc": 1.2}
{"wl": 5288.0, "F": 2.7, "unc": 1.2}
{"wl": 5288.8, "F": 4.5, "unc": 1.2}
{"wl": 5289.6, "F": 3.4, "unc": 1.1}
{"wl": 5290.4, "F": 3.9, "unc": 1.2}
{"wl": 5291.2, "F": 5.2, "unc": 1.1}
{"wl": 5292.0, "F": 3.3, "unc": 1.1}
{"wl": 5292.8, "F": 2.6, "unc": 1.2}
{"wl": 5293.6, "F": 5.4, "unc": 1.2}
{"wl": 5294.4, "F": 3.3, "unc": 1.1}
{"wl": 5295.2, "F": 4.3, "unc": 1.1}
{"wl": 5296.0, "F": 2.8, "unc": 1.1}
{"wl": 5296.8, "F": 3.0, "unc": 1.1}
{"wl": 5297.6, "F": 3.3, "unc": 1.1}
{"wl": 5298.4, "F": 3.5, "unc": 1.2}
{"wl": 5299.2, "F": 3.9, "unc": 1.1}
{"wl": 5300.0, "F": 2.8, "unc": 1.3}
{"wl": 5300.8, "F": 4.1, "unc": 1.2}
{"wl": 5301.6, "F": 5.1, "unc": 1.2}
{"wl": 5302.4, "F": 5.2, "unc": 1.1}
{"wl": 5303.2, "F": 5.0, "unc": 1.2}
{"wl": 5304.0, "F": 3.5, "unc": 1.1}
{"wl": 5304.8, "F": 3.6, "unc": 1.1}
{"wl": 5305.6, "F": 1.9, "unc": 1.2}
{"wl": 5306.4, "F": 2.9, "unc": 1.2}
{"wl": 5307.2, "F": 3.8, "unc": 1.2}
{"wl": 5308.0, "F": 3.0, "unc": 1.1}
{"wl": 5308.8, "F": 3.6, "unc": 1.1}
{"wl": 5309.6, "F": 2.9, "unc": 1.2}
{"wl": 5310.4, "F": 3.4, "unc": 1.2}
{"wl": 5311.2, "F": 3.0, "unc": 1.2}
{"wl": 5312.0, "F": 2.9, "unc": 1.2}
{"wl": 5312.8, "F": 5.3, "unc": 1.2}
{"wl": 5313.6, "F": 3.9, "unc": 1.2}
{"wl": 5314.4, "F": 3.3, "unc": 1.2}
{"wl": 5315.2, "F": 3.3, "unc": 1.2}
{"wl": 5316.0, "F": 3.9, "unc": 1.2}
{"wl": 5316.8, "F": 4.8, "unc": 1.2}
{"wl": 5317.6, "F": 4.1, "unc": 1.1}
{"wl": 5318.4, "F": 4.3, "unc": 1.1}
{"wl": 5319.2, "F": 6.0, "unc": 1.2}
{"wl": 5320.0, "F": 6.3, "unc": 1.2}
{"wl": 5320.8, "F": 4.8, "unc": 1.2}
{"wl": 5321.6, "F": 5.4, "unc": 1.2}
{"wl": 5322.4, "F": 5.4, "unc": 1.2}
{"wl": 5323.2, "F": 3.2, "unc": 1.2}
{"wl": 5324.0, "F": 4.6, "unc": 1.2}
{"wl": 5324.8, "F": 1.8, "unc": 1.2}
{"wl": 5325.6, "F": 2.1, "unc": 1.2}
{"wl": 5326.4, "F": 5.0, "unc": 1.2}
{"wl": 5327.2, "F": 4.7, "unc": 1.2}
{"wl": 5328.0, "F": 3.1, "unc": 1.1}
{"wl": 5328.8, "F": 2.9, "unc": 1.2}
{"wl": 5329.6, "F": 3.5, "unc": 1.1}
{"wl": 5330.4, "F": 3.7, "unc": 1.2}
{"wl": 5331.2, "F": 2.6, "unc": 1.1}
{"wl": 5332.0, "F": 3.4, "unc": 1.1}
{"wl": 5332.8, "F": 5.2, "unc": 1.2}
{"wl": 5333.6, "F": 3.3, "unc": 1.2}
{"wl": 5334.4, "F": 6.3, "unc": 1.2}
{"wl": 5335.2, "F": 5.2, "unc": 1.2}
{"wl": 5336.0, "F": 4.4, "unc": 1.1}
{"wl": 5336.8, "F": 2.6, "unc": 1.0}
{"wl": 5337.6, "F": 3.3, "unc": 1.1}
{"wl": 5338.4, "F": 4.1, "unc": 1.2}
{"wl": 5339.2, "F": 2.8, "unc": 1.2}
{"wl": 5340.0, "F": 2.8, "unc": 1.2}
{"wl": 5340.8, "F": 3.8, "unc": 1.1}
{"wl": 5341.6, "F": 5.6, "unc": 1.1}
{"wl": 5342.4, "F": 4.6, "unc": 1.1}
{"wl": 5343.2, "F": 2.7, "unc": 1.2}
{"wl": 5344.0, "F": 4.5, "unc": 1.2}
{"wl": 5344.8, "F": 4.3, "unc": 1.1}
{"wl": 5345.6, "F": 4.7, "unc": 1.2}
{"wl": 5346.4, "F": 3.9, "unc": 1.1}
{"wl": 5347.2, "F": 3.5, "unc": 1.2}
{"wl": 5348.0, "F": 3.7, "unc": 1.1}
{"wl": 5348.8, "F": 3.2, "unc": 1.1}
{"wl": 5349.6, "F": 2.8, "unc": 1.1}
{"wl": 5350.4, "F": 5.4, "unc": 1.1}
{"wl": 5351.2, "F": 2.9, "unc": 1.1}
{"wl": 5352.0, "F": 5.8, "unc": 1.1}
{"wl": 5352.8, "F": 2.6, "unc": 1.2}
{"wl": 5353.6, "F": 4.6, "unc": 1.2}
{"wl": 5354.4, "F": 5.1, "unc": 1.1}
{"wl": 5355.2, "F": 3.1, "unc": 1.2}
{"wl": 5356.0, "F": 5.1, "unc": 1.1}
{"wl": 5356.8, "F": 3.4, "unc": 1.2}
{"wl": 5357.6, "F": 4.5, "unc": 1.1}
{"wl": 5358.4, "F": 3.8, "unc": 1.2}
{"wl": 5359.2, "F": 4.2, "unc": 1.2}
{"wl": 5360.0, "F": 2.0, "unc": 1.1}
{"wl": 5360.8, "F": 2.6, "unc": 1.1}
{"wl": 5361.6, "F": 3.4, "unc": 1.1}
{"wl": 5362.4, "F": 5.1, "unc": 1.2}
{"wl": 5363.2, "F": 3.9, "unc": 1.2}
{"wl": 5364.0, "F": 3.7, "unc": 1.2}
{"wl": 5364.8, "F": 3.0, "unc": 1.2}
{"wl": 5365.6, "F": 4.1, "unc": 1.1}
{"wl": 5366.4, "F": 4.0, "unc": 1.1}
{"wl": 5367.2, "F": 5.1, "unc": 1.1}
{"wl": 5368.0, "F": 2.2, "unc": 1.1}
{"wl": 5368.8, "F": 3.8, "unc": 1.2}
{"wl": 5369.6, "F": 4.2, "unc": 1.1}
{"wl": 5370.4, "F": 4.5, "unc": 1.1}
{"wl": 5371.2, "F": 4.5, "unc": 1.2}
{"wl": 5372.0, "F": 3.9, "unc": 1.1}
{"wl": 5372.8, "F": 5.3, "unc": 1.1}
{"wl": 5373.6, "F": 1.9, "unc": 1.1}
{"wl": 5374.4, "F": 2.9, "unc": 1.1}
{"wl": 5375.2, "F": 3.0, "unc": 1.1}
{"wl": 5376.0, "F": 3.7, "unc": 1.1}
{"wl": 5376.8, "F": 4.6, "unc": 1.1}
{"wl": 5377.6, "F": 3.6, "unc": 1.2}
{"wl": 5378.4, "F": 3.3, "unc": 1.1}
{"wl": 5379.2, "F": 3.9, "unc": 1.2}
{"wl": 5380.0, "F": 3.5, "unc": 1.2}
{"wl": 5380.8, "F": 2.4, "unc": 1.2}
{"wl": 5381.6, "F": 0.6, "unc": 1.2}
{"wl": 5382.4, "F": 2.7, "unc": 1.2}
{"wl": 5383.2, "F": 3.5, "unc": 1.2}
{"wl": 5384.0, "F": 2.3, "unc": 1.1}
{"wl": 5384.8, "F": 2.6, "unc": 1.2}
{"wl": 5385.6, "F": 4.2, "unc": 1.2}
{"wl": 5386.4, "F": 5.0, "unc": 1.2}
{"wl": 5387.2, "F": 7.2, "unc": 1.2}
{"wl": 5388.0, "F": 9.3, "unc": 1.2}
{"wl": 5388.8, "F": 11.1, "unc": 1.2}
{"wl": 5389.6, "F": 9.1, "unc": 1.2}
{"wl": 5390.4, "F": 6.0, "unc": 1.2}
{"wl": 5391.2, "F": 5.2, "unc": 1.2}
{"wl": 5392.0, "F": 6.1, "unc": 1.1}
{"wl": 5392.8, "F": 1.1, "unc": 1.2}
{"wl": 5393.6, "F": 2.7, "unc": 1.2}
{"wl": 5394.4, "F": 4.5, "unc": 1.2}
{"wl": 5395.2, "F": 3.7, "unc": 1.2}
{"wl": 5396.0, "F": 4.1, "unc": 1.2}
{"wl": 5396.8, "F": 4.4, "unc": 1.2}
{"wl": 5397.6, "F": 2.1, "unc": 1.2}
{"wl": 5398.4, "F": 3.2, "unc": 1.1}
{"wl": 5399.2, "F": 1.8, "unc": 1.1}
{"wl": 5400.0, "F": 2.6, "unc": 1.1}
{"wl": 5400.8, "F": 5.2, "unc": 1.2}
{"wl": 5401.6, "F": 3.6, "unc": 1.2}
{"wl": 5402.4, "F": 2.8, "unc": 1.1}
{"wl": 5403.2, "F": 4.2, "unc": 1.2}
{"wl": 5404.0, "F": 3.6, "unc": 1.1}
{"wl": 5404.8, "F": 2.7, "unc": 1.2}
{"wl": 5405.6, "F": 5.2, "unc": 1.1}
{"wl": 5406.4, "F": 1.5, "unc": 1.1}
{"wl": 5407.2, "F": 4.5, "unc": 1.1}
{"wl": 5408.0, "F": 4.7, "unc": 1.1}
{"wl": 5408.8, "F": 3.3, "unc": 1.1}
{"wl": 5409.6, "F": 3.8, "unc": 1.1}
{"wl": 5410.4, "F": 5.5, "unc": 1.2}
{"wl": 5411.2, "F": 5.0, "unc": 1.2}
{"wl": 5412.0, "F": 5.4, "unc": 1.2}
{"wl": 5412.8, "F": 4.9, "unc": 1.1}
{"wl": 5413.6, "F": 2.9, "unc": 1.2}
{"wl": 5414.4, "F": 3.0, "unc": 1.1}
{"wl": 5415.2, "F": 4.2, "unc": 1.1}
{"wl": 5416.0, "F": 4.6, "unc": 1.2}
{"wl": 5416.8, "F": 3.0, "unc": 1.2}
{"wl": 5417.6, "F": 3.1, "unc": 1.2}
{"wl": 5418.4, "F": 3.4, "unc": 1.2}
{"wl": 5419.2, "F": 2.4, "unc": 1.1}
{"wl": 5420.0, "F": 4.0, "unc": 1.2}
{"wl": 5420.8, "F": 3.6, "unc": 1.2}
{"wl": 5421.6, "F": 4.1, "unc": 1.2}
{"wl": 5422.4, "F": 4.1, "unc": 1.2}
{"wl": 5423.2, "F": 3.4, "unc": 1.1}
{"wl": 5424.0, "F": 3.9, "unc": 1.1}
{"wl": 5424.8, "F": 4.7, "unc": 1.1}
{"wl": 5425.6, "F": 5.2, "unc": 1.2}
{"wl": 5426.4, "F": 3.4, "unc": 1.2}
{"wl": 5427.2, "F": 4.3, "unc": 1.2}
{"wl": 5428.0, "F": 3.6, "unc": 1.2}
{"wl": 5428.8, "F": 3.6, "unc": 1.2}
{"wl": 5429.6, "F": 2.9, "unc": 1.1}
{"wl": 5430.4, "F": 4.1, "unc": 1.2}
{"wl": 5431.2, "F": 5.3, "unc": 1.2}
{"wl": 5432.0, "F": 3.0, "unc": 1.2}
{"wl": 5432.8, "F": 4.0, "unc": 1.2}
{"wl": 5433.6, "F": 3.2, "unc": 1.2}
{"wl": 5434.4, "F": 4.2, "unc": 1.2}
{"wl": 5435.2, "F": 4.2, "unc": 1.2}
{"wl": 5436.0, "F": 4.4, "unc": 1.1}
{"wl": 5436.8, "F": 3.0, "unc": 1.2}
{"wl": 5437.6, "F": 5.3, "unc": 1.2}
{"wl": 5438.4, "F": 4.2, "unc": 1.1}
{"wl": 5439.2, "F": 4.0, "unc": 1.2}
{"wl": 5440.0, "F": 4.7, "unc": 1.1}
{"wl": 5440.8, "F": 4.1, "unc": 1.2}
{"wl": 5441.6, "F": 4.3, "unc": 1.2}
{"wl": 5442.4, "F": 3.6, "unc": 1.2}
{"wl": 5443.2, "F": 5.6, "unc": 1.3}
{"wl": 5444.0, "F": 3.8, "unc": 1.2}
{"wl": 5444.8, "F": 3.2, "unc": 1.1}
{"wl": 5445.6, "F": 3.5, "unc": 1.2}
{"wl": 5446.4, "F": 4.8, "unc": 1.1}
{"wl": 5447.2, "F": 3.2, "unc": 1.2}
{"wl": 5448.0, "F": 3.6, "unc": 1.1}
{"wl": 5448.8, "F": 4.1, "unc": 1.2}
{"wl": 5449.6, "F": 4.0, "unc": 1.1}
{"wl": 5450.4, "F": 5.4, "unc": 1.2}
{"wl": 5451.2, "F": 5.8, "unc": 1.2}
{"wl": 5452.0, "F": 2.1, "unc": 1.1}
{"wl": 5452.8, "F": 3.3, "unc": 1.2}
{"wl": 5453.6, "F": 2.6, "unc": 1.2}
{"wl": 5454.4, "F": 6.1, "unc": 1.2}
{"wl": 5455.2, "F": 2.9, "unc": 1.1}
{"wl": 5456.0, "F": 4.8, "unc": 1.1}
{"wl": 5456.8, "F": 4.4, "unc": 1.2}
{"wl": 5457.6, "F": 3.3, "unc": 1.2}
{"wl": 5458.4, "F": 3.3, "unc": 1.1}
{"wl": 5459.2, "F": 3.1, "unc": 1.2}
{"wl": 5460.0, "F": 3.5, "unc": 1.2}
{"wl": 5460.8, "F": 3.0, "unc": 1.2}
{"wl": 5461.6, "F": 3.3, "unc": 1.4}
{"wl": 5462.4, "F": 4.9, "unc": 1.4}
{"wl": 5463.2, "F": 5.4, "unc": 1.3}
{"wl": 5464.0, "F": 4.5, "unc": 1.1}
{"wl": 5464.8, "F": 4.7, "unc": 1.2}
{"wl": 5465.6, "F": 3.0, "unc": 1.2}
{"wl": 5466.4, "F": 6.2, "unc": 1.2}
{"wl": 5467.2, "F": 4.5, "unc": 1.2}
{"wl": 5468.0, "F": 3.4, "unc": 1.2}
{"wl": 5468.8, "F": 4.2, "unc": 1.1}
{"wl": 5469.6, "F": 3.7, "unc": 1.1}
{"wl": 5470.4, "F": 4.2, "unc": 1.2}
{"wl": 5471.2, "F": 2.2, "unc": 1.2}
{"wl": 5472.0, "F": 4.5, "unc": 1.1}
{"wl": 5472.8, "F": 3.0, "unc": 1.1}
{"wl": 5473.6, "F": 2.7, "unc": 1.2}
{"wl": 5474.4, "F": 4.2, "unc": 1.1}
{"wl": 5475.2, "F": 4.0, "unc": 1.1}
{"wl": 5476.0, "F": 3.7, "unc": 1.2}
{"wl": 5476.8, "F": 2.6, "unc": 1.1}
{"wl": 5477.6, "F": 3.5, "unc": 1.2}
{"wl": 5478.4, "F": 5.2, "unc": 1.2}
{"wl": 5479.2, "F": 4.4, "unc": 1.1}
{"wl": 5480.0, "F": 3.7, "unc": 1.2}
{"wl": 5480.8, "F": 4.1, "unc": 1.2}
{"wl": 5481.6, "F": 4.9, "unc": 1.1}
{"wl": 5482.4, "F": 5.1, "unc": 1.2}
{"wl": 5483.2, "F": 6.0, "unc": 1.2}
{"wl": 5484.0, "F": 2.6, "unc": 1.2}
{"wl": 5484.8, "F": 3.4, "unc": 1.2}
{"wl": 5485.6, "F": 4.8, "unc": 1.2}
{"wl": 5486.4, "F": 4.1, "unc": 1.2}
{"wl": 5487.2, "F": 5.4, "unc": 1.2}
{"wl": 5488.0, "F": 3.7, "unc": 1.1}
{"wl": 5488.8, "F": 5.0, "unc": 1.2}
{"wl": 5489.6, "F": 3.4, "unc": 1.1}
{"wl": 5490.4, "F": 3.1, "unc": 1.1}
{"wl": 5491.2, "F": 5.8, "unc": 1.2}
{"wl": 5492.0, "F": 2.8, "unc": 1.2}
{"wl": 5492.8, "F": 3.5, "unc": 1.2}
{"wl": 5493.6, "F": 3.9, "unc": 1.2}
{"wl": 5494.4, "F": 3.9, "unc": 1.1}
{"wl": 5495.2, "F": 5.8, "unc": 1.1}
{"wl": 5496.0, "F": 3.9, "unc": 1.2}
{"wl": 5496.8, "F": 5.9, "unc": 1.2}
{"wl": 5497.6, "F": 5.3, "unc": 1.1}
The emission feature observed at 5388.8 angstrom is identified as Hbeta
